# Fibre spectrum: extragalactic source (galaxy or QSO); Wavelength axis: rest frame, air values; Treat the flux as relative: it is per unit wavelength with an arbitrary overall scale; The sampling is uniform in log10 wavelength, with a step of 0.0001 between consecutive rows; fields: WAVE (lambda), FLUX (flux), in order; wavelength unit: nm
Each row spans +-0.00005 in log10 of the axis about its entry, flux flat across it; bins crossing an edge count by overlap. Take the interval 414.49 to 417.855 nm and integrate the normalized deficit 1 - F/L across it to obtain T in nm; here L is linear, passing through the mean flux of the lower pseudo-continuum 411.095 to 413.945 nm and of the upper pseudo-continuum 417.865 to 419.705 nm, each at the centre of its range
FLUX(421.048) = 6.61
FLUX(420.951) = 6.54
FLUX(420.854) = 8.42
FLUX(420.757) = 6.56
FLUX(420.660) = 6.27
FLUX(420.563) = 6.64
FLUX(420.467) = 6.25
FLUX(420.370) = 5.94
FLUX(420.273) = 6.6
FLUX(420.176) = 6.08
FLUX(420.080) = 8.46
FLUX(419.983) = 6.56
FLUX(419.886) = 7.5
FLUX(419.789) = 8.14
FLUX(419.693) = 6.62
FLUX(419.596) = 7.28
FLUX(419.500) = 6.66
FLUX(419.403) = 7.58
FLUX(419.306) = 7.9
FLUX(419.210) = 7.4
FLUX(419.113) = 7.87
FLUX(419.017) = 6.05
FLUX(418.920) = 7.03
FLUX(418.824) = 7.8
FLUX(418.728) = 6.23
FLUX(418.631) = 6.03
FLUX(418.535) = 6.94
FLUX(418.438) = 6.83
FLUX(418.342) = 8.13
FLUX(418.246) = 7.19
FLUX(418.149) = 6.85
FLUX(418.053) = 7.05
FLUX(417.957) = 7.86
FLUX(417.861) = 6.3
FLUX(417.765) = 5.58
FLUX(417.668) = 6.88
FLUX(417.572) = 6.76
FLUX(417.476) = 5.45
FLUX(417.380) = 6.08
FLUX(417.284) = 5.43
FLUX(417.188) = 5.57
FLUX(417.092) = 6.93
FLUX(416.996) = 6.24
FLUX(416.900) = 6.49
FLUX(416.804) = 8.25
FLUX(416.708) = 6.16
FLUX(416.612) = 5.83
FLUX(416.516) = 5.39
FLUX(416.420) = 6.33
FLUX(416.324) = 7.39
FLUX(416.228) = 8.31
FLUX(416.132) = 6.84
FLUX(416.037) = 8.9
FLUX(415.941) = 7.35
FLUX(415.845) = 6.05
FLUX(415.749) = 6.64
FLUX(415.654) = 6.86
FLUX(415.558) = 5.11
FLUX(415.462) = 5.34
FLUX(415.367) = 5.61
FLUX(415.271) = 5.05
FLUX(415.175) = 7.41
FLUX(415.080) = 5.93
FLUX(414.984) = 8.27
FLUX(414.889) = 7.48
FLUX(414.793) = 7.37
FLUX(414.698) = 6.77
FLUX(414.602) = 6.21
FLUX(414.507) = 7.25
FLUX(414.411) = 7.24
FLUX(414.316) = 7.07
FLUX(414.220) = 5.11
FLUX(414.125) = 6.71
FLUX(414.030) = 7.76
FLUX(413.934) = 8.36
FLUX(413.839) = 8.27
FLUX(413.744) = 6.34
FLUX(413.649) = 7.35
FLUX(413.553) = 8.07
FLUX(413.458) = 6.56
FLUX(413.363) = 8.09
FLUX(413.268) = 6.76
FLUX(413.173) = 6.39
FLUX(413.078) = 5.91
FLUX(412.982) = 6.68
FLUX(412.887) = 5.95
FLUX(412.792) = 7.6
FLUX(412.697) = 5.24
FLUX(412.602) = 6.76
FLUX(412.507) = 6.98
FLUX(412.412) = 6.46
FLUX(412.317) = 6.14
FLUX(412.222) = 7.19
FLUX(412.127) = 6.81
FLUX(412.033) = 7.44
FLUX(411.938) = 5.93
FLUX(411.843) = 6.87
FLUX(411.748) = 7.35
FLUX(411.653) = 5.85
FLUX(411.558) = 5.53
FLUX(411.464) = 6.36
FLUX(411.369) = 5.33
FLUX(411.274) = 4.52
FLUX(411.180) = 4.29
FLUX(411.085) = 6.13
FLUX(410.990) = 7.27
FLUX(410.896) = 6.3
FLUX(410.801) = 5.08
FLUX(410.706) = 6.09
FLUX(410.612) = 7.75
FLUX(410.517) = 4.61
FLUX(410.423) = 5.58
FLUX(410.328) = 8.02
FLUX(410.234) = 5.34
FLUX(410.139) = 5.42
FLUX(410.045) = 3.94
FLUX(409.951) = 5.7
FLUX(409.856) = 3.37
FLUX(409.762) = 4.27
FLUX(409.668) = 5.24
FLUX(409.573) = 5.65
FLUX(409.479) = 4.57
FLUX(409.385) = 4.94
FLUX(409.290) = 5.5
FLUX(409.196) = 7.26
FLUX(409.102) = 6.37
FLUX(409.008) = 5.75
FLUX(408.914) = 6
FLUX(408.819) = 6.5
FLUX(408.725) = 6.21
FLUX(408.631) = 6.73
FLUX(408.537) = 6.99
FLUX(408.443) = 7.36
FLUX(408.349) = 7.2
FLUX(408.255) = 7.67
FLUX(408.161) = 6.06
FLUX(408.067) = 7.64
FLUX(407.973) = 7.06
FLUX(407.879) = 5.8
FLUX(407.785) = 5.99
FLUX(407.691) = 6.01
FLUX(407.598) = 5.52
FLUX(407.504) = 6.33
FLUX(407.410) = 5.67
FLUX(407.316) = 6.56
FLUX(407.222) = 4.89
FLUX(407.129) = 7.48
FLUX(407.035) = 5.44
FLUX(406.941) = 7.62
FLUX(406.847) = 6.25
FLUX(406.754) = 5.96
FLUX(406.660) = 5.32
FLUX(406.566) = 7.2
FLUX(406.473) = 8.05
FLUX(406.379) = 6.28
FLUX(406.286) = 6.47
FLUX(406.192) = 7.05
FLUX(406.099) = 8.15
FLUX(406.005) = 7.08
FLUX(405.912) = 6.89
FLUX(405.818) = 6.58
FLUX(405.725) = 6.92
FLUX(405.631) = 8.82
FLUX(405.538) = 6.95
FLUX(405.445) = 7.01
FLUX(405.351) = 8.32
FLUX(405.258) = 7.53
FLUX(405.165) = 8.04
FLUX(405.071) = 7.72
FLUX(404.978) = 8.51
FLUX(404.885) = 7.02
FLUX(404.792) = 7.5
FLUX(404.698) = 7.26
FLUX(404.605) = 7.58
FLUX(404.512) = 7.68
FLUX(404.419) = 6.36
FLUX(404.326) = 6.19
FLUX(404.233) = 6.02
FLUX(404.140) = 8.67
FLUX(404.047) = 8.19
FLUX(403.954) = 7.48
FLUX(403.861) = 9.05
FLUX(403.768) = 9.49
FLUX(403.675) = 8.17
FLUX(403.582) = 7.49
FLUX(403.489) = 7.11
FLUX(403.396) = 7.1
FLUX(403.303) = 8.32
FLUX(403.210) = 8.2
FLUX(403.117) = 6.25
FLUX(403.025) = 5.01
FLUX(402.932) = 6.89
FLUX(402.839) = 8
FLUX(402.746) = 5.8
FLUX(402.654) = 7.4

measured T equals 0.16 nm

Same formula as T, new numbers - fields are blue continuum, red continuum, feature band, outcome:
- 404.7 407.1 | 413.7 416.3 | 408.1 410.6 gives 0.410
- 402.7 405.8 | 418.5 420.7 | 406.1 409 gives 0.327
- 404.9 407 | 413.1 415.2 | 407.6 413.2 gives 0.814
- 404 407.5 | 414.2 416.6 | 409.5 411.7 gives 0.427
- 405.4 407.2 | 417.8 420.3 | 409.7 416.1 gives 0.543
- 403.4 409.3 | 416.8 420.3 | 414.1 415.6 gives 0.089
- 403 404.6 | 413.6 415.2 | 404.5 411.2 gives 0.813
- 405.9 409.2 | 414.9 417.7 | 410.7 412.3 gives 0.100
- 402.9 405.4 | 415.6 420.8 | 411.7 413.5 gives 0.104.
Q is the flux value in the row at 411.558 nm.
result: 5.53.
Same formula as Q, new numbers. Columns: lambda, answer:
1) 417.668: 6.88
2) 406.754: 5.96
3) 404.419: 6.36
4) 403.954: 7.48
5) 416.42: 6.33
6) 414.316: 7.07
